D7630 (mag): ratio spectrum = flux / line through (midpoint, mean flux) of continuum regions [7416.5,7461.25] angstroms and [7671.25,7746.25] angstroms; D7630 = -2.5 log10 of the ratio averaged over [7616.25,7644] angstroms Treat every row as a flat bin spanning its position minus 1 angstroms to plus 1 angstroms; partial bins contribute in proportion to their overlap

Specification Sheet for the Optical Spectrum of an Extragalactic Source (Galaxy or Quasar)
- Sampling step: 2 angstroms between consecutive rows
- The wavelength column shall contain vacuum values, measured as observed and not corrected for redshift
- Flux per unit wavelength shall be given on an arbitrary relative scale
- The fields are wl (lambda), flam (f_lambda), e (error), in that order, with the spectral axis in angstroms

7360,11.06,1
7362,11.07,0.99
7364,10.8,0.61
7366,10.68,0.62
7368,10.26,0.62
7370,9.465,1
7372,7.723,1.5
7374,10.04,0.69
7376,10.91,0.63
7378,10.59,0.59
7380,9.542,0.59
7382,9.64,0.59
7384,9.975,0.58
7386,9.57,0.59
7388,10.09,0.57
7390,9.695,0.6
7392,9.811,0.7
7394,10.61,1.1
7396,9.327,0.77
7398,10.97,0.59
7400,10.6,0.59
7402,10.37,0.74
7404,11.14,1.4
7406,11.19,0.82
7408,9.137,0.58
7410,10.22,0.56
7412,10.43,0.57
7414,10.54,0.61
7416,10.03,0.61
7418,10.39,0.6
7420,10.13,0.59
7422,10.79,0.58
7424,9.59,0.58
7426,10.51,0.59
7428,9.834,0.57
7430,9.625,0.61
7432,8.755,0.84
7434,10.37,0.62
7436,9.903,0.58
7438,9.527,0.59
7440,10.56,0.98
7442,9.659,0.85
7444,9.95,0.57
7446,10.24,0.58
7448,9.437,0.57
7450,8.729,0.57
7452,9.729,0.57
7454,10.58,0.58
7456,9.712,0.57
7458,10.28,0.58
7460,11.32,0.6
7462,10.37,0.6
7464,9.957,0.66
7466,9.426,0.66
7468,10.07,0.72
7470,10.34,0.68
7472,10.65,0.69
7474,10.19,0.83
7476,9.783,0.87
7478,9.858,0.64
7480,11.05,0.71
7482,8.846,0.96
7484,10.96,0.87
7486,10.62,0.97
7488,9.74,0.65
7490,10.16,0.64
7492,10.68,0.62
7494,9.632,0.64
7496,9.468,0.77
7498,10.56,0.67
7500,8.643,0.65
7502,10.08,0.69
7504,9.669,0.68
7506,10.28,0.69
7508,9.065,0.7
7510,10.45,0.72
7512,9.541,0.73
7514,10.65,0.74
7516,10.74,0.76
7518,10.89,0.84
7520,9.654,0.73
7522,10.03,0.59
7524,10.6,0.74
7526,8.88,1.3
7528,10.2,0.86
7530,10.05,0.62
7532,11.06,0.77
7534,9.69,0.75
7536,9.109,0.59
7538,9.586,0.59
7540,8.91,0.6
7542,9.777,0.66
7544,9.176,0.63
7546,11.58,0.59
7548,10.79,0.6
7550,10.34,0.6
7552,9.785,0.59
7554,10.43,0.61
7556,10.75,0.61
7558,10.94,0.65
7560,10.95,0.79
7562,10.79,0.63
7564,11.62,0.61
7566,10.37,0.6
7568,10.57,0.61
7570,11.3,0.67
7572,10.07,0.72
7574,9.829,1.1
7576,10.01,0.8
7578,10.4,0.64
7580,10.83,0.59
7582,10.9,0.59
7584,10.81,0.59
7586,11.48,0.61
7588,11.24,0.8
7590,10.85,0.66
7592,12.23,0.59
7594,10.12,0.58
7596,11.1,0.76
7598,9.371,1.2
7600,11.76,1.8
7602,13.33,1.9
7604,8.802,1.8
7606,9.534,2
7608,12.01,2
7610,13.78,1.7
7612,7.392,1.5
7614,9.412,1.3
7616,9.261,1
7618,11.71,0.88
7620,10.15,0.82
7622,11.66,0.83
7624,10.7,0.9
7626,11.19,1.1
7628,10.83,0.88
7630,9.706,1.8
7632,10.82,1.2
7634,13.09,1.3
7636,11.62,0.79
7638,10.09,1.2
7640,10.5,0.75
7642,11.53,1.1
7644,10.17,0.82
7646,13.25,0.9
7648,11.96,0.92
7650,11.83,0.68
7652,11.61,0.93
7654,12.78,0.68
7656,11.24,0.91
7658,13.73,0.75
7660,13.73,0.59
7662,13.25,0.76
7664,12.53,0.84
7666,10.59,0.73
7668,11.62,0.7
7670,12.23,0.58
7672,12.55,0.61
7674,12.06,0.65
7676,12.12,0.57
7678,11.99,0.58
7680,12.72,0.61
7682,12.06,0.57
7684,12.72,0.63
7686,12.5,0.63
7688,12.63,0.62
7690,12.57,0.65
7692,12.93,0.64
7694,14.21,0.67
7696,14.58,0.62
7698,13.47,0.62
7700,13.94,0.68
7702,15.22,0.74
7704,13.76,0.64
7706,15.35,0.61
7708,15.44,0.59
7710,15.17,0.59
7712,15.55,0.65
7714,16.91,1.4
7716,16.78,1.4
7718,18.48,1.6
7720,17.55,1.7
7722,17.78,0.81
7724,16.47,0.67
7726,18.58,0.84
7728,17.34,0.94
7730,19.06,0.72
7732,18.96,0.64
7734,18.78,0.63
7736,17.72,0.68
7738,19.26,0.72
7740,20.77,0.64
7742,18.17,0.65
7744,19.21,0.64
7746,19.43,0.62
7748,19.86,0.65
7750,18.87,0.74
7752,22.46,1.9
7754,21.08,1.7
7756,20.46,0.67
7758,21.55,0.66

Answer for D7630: 0.26 mag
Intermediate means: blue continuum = 9.99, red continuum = 15.6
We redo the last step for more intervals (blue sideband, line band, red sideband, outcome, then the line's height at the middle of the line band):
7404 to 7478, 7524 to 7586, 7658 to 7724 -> 0.15 mag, 11.8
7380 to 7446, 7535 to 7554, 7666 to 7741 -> 0.24 mag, 12.4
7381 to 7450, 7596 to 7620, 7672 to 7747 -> 0.28 mag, 13.7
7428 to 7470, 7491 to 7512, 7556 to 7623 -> 0.04 mag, 10.2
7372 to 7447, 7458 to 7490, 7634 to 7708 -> 0.05 mag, 10.7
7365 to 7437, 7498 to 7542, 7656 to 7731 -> 0.19 mag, 11.8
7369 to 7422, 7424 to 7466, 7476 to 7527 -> 0.01 mag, 10.1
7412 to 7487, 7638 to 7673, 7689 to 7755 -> 0.27 mag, 15.4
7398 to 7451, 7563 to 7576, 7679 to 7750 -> 0.24 mag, 13.1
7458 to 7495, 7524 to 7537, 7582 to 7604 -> 0.08 mag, 10.6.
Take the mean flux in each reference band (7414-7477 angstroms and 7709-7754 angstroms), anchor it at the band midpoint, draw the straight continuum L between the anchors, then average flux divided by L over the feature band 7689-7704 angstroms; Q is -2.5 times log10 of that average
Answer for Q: 0.25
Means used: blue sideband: 10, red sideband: 18.4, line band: 13.8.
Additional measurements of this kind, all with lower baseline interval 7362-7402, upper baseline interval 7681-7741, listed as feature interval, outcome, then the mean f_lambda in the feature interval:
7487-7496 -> 0.20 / 9.99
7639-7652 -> 0.26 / 11.5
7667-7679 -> 0.25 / 12.1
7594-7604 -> 0.25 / 11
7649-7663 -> 0.18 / 12.6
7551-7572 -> 0.23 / 10.7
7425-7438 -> 0.12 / 9.81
